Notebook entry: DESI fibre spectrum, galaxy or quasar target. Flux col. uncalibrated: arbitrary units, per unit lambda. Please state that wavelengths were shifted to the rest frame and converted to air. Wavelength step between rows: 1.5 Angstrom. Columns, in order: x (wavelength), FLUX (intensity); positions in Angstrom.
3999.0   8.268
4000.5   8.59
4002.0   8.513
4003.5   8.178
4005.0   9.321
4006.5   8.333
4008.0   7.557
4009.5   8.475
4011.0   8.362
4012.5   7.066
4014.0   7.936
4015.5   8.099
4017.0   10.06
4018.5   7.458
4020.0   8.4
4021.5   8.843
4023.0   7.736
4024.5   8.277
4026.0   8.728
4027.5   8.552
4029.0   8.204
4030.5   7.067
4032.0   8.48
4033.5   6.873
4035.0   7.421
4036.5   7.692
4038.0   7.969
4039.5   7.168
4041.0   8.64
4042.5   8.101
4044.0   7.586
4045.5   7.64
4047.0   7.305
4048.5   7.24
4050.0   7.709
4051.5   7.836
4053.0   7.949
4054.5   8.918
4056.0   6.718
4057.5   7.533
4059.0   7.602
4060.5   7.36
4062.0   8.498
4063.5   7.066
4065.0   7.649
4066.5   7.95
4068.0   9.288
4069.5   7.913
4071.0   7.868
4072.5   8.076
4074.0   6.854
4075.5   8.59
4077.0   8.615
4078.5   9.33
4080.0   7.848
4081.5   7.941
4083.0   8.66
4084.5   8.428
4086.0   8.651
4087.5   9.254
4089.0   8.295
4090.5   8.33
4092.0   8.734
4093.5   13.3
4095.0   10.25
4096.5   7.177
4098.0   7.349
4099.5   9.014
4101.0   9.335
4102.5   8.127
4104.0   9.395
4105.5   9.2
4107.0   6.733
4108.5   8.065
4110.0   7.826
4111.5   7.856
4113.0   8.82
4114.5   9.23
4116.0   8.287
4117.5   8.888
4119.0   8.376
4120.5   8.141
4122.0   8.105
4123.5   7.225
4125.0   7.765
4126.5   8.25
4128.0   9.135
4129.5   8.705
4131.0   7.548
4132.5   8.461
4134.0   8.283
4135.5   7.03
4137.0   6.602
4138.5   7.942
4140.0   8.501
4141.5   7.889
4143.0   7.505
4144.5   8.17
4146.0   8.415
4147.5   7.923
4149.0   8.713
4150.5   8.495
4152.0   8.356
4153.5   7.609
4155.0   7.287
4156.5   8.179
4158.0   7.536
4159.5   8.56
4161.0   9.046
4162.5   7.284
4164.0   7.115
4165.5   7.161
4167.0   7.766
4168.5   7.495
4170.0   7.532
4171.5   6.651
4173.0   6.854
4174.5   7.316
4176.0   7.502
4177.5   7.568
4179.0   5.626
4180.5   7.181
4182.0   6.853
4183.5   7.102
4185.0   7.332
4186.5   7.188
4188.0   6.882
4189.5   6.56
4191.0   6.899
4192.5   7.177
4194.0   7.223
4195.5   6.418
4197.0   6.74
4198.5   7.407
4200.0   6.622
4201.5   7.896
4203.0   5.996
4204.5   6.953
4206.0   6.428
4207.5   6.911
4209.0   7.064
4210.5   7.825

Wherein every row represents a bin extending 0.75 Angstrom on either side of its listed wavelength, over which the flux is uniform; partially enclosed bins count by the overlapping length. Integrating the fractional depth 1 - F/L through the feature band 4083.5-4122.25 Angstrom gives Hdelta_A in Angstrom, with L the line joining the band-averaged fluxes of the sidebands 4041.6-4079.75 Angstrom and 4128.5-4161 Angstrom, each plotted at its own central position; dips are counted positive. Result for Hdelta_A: -3.47 Angstrom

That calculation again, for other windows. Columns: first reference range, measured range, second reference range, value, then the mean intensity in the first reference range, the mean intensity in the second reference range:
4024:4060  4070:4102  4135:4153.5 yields -3.2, 7.79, 7.96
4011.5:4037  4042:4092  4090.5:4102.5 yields 4.0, 8.06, 9.17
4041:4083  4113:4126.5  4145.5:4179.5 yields -0.9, 7.92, 7.66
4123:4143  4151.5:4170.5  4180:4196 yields -0.8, 7.94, 6.99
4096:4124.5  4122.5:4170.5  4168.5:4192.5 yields -1.9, 8.28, 7.02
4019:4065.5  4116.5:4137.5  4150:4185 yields -1.3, 7.83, 7.47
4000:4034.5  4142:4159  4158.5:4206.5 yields -1.6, 8.21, 7.14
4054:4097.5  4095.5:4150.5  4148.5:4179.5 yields -1.5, 8.36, 7.61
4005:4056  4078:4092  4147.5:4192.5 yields -1.3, 7.99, 7.44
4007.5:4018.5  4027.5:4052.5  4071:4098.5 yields 1.9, 8.19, 8.64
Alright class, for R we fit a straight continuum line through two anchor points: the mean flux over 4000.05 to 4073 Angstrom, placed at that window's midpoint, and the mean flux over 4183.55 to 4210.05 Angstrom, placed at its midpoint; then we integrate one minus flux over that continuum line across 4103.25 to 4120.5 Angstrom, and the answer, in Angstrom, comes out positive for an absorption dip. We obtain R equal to -2.1 Angstrom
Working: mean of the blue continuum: 7.99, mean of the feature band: 8.41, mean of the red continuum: 6.94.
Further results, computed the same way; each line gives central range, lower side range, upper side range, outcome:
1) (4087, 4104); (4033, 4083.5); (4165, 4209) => -3.15 Angstrom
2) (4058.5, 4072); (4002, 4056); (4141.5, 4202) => -0.08 Angstrom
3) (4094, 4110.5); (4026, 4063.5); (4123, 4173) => -1.41 Angstrom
